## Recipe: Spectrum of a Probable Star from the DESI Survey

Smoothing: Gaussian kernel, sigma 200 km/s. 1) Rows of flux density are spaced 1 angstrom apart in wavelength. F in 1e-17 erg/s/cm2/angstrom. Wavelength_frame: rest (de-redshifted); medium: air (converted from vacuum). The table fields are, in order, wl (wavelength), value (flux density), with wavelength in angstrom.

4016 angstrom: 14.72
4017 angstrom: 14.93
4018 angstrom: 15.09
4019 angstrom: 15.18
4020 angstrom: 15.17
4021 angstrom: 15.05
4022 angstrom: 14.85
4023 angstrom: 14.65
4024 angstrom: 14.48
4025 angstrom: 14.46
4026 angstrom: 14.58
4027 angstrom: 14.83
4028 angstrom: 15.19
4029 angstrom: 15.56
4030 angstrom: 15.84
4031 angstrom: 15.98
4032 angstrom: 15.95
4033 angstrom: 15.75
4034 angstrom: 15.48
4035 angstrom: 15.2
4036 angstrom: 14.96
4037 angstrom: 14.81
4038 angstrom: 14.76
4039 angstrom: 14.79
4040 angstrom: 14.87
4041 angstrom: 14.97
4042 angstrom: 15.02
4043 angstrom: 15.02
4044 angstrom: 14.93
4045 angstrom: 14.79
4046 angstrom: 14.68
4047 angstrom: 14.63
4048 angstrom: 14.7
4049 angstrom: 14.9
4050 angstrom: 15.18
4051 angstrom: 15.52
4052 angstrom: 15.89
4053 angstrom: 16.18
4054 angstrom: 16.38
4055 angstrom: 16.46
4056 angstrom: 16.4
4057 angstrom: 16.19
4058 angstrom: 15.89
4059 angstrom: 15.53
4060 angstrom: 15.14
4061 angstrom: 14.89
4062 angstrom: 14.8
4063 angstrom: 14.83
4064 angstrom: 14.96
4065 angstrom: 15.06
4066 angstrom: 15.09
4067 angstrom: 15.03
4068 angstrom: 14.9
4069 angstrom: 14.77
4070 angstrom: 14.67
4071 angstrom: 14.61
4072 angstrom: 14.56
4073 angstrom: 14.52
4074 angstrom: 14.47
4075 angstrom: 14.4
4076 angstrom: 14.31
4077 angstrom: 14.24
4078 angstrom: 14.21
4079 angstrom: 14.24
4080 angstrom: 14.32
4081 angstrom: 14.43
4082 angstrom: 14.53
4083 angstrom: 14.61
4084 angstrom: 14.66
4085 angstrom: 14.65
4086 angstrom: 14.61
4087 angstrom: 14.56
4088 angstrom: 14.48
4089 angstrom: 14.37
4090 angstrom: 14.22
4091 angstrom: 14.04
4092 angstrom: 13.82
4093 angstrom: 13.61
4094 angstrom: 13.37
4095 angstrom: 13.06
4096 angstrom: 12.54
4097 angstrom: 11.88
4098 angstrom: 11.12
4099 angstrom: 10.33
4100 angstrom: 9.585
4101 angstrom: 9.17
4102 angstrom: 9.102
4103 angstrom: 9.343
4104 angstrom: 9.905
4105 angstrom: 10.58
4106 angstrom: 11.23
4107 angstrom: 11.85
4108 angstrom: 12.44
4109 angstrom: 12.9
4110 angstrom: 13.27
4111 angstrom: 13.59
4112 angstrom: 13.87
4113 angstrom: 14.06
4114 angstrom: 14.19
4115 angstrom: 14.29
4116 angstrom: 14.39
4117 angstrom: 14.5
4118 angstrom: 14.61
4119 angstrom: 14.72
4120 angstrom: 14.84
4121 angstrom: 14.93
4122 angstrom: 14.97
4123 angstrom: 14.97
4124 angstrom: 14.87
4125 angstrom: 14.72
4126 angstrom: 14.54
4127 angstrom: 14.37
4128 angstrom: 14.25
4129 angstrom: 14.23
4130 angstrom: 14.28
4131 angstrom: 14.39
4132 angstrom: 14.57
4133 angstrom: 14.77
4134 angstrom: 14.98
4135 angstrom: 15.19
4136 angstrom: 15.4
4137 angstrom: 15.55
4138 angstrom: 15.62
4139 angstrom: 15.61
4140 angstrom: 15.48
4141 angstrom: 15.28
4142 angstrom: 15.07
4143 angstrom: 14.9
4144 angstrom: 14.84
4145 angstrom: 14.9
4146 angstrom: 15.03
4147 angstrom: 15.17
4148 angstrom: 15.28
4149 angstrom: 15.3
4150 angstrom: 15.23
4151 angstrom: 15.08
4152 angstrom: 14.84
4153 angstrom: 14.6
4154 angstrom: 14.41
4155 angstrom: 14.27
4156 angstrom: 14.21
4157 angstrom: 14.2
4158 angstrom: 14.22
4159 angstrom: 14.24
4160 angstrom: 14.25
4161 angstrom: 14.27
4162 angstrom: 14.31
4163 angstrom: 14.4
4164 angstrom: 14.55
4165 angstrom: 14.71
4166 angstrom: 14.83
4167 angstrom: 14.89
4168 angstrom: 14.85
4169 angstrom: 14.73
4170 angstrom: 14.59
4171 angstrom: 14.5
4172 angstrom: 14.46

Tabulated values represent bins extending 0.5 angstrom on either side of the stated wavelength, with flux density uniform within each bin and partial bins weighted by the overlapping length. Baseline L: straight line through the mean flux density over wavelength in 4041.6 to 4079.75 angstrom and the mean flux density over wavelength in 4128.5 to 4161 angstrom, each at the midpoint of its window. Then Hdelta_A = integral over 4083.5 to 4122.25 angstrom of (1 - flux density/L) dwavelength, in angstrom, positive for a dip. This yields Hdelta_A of 5.0 angstrom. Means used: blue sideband 15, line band 13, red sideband 14.8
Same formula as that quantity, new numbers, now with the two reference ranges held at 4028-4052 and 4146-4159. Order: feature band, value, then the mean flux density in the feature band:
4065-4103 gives 3.50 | 13.6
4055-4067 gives -0.24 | 15.4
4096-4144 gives 4.05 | 13.6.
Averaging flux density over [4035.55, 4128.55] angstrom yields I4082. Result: 14.1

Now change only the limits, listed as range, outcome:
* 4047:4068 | 15.4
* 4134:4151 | 15.2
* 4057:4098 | 14.4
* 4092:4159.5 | 13.8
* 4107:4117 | 13.6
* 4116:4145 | 14.9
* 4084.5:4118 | 12.7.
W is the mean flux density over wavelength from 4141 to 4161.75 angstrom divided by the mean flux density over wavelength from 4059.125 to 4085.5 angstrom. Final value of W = 1.0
